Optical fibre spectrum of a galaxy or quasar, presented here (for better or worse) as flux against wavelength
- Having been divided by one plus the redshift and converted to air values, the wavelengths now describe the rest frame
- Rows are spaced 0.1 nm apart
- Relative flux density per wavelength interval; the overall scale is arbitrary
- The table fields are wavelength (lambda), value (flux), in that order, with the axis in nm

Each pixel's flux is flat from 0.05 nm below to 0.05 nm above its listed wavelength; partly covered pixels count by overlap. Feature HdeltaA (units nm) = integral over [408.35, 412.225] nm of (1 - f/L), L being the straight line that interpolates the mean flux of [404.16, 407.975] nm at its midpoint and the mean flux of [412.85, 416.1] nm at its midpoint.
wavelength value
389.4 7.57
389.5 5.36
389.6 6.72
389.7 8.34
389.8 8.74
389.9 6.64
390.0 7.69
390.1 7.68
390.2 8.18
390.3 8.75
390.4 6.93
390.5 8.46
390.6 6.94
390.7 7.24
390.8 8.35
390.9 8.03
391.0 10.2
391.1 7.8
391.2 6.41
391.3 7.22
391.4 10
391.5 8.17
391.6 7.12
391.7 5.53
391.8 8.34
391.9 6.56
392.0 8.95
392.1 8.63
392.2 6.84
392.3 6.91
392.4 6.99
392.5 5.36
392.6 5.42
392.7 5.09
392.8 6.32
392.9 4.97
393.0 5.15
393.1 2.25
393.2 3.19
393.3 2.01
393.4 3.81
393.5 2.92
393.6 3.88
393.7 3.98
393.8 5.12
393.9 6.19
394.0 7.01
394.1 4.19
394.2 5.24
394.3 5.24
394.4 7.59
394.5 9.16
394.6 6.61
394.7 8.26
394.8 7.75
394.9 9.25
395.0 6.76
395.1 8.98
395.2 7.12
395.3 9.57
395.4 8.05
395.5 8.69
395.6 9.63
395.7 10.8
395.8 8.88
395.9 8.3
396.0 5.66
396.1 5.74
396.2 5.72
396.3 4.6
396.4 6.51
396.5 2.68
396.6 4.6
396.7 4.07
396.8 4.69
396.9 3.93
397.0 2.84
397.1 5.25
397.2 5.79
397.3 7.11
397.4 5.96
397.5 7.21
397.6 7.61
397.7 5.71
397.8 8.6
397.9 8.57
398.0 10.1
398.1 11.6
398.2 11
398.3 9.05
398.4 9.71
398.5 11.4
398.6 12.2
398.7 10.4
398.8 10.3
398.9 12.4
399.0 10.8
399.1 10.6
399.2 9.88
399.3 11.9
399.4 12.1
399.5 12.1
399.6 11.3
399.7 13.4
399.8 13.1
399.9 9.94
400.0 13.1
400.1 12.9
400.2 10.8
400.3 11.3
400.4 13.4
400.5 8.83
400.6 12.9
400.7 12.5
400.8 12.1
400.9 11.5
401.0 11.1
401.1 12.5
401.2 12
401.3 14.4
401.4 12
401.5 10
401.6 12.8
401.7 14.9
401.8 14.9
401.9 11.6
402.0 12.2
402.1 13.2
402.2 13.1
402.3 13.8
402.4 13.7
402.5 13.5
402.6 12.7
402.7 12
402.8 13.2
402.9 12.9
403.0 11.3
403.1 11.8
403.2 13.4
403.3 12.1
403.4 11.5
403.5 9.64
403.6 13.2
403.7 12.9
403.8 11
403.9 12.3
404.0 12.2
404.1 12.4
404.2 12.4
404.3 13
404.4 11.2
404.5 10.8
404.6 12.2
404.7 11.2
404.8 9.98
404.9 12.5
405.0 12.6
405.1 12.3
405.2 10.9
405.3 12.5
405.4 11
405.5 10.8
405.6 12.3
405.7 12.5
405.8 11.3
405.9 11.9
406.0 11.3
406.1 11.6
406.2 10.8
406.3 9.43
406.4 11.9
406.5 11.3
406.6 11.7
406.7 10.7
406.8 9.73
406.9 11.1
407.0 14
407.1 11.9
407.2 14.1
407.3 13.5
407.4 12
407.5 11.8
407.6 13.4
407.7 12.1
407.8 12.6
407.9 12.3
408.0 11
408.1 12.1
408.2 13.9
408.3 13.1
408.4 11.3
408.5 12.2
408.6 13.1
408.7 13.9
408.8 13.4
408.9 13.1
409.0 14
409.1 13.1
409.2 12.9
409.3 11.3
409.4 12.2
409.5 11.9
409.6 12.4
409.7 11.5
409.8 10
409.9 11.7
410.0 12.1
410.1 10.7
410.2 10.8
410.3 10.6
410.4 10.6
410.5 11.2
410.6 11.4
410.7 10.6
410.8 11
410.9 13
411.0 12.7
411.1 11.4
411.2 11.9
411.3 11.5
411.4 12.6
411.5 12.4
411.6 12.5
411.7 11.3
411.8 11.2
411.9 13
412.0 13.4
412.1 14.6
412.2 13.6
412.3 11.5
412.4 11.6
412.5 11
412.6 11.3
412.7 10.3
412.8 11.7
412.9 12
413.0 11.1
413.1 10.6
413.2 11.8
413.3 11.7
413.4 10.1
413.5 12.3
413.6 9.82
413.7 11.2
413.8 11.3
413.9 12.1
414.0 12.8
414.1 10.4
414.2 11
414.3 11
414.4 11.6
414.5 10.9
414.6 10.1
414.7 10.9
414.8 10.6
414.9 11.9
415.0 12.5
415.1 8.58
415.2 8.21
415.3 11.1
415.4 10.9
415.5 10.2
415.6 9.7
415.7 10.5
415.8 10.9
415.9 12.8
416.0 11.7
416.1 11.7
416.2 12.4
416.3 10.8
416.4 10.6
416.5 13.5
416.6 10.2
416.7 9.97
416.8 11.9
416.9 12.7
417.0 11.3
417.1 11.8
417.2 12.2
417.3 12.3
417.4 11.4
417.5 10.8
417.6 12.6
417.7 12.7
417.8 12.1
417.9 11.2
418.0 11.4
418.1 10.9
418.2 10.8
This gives -0.234 nm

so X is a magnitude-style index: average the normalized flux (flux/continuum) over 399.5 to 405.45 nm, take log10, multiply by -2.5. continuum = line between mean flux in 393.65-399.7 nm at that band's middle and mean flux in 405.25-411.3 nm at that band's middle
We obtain -0.229 mag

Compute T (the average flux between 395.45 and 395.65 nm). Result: 9.16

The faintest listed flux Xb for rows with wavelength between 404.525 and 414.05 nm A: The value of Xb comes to 9.43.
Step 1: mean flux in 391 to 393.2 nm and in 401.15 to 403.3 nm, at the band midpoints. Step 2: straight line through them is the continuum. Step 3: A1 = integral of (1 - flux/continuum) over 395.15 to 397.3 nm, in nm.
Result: 0.64 nm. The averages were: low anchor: 6.67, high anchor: 12.8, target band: 6.36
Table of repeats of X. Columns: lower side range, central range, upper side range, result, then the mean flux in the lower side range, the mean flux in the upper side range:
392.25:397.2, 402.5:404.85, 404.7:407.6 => -0.151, 5.98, 11.7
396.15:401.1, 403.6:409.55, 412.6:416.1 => -0.185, 9.32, 11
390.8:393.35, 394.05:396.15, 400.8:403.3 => 0.101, 6.57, 12.7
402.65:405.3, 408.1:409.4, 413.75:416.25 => -0.117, 12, 11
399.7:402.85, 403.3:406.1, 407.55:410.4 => 0.052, 12.5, 12.2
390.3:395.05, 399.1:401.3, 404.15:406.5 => -0.240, 6.5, 11.6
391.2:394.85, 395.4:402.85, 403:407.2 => -0.114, 6.06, 11.7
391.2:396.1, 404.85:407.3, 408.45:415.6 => -0.172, 6.65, 11.6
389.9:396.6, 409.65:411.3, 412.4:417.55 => -0.107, 6.76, 11.2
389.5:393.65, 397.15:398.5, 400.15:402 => 0.224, 6.68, 12.2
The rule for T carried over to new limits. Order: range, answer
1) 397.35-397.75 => 6.62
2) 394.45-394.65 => 7.89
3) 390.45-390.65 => 7.7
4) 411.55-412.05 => 12.3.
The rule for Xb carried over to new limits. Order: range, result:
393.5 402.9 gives 2.68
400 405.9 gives 8.83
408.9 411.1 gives 10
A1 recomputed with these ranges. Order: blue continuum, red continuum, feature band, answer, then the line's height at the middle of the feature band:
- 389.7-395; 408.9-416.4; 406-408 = -0.34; 10.1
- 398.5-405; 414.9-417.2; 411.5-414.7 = -0.07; 11.3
